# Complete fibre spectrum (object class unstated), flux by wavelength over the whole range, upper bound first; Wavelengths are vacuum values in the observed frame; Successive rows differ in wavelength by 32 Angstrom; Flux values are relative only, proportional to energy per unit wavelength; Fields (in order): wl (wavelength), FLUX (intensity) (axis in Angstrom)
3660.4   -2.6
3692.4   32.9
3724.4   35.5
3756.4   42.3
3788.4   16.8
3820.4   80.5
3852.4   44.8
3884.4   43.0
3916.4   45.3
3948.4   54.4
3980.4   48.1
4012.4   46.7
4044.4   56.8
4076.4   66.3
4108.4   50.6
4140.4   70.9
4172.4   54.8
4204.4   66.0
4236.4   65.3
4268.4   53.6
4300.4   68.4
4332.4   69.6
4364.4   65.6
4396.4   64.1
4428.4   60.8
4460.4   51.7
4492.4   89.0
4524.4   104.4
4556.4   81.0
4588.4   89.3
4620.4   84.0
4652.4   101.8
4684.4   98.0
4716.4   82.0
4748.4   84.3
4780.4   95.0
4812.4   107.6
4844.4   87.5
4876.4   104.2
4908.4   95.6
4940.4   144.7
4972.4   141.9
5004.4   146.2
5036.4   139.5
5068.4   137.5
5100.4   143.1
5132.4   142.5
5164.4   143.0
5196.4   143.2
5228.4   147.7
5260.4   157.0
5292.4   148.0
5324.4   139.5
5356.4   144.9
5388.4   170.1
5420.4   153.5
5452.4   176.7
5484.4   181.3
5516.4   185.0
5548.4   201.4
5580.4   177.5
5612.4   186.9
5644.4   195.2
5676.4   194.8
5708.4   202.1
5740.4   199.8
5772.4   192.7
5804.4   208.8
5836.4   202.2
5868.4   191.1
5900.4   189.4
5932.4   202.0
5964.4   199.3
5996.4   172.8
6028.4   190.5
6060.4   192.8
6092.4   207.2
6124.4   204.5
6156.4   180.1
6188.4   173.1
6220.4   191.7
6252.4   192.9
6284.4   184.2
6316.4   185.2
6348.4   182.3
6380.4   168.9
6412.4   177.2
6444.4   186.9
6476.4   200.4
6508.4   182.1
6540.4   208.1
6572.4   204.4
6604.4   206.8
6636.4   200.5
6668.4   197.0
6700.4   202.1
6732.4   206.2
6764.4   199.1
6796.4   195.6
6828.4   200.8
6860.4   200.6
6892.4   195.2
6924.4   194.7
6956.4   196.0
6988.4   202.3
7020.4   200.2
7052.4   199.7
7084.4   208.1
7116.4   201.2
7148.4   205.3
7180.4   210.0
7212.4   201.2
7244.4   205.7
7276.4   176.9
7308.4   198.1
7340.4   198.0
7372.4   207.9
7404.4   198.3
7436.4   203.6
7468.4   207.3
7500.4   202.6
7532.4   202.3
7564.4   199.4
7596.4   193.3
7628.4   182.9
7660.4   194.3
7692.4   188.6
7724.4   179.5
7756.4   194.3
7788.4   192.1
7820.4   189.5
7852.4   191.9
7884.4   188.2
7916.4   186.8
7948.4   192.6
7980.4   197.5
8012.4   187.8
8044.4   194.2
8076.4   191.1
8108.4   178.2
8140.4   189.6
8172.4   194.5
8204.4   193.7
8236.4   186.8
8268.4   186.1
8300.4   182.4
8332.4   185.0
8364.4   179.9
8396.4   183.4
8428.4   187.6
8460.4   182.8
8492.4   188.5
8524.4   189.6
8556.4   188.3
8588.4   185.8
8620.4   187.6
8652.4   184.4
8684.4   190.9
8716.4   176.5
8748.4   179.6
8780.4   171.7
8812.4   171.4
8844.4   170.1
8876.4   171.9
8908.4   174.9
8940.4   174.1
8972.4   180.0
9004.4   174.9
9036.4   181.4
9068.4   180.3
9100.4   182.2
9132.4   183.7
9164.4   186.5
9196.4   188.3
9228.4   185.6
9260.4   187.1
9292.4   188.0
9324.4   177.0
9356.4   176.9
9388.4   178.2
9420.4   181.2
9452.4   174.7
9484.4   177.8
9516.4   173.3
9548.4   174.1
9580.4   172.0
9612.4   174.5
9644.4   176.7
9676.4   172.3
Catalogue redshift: 0.234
